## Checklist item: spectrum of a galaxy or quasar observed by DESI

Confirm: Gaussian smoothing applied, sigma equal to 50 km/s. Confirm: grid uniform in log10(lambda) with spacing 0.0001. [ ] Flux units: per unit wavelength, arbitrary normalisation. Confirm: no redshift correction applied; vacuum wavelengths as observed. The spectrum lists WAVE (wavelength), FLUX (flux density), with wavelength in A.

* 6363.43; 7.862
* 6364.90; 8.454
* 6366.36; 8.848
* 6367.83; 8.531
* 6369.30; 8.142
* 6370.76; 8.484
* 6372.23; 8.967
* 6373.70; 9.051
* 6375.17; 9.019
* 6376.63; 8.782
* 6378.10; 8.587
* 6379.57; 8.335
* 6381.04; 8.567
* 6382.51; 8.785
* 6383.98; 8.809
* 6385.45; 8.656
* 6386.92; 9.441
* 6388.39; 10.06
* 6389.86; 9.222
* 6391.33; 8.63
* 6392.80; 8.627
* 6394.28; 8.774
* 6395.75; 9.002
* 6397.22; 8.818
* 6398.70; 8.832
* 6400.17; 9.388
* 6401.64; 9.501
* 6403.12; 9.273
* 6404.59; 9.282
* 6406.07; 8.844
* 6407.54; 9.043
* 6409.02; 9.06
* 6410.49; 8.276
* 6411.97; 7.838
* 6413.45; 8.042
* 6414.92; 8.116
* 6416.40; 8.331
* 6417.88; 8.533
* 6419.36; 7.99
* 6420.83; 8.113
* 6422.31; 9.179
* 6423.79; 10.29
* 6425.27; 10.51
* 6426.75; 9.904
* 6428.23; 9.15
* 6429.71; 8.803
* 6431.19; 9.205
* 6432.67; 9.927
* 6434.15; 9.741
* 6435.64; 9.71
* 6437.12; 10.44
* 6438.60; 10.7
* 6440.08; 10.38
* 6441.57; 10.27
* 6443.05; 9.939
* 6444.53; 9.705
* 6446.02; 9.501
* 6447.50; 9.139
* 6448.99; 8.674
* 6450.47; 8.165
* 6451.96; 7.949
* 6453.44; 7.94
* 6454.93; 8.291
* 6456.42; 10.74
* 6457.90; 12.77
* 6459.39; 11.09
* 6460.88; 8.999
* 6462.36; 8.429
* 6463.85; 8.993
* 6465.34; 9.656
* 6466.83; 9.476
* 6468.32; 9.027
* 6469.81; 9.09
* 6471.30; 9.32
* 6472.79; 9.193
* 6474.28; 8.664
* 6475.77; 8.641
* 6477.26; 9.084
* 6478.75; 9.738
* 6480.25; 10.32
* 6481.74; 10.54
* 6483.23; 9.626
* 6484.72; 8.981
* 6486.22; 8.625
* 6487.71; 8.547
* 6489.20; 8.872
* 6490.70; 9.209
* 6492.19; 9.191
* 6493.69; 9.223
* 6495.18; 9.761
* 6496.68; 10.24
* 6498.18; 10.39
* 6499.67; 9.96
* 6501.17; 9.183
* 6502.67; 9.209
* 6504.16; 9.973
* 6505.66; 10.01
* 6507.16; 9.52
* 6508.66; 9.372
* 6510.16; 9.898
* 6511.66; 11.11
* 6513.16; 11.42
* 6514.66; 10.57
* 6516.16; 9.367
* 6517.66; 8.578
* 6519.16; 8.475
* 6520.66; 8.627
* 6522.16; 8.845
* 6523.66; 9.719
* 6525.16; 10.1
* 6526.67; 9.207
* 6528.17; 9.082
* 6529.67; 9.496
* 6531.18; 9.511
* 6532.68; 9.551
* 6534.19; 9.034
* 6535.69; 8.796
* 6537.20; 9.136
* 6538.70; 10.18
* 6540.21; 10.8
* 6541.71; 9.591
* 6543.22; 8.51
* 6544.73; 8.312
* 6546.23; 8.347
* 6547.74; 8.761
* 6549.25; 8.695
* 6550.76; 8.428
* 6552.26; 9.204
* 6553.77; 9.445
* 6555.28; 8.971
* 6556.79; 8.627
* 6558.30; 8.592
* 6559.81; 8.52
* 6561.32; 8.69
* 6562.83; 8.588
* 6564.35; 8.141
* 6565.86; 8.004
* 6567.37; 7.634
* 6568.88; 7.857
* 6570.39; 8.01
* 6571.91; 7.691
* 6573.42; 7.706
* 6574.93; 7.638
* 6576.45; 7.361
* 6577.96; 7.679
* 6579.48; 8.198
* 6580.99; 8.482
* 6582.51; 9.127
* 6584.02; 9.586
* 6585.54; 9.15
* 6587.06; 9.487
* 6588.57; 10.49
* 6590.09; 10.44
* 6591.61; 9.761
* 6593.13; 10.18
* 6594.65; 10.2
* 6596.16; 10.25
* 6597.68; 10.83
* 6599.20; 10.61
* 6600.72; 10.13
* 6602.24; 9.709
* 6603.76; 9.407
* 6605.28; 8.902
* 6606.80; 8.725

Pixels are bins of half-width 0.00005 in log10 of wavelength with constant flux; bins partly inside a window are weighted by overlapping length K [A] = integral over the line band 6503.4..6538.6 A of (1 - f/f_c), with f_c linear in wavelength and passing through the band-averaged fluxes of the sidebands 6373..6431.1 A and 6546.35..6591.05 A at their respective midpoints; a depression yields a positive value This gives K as -3.5 A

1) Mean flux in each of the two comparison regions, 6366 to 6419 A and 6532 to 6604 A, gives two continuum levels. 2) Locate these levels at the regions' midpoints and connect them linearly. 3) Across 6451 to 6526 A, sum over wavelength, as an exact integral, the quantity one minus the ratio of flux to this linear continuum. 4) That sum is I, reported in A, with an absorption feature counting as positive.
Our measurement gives -4.9 A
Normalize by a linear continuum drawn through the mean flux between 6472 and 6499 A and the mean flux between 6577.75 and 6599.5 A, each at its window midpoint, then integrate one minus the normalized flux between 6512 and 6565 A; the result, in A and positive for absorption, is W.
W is 2.04 A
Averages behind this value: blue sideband 9.38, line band 9.16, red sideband 9.66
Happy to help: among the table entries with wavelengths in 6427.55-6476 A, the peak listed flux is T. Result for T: 12.77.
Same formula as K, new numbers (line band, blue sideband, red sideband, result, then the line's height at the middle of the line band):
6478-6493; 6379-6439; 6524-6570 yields -0.6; 8.99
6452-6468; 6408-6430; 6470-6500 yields -0.7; 9.17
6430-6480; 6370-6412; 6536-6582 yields -4.0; 8.77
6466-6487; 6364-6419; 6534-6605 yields -1.0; 8.88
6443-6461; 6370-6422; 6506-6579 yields -1.2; 8.84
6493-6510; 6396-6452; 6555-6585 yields -2.0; 8.69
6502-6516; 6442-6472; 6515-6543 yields -1.1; 9.35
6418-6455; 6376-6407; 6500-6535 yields -0.7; 9.18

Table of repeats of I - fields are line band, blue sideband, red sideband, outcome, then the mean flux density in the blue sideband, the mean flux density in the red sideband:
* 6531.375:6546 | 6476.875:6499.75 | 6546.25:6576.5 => -0.98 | 9.51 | 8.35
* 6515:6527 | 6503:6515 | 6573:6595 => 1.01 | 10.2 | 9.03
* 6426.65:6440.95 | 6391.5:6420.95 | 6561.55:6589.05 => -1.91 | 8.7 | 8.36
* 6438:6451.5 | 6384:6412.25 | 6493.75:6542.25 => -0.47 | 8.99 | 9.64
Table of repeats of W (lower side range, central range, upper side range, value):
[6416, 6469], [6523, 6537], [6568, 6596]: -0.5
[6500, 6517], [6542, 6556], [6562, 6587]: 0.2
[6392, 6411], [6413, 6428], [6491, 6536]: 0.3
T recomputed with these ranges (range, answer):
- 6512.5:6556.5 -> 11.42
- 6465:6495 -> 10.54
